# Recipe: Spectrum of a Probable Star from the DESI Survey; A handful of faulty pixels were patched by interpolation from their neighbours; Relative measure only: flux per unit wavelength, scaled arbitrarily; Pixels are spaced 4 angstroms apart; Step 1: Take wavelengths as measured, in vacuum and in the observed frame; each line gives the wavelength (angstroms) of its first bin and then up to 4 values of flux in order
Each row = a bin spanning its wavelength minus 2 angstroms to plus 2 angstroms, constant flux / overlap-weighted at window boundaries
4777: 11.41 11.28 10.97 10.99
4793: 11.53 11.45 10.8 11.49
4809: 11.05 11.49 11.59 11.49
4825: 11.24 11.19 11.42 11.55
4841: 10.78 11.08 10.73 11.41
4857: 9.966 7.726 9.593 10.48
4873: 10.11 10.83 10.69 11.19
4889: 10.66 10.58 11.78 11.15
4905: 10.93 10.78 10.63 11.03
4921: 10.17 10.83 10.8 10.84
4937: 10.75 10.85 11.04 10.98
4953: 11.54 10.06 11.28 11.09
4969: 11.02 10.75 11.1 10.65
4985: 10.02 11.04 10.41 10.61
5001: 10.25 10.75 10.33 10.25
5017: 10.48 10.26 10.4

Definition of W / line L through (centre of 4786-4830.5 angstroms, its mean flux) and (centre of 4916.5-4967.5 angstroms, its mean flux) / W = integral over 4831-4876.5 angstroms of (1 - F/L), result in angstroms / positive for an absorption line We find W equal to 2.84 angstroms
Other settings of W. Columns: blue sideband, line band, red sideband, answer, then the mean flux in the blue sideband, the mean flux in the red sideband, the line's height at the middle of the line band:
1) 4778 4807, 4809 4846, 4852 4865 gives -3.5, 11.2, 9.55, 10.3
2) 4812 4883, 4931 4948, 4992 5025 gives -0.5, 10.7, 10.4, 10.6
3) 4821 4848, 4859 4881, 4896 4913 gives 2.6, 11.2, 11.1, 11.1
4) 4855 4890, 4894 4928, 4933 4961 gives -1.2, 10.1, 10.9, 10.5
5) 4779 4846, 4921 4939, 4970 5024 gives 0.1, 11.3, 10.5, 10.8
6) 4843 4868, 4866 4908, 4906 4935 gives -1.6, 10.1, 10.7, 10.4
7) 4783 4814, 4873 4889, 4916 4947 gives 0.2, 11.2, 10.8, 10.9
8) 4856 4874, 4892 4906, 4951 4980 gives -1.6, 9.52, 11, 10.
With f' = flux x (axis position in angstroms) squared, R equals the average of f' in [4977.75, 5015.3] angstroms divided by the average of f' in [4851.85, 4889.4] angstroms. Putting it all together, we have 1.1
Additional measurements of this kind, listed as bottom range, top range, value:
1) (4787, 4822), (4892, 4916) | 1.01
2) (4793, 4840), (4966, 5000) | 1.01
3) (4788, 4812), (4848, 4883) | 0.93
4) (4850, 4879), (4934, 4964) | 1.13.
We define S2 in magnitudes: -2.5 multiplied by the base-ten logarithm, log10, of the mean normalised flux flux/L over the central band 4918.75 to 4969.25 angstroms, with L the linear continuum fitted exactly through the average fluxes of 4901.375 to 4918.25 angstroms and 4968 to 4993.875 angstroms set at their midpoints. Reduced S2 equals -0.01 mag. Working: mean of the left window 10.9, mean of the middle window 10.9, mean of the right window 10.7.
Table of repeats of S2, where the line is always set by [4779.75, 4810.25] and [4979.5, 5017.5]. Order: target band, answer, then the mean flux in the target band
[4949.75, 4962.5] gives -0.032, 10.9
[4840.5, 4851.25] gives 0.013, 10.9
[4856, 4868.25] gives 0.194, 9.17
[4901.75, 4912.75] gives -0.005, 10.9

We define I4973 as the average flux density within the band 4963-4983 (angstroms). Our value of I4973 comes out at 10.9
